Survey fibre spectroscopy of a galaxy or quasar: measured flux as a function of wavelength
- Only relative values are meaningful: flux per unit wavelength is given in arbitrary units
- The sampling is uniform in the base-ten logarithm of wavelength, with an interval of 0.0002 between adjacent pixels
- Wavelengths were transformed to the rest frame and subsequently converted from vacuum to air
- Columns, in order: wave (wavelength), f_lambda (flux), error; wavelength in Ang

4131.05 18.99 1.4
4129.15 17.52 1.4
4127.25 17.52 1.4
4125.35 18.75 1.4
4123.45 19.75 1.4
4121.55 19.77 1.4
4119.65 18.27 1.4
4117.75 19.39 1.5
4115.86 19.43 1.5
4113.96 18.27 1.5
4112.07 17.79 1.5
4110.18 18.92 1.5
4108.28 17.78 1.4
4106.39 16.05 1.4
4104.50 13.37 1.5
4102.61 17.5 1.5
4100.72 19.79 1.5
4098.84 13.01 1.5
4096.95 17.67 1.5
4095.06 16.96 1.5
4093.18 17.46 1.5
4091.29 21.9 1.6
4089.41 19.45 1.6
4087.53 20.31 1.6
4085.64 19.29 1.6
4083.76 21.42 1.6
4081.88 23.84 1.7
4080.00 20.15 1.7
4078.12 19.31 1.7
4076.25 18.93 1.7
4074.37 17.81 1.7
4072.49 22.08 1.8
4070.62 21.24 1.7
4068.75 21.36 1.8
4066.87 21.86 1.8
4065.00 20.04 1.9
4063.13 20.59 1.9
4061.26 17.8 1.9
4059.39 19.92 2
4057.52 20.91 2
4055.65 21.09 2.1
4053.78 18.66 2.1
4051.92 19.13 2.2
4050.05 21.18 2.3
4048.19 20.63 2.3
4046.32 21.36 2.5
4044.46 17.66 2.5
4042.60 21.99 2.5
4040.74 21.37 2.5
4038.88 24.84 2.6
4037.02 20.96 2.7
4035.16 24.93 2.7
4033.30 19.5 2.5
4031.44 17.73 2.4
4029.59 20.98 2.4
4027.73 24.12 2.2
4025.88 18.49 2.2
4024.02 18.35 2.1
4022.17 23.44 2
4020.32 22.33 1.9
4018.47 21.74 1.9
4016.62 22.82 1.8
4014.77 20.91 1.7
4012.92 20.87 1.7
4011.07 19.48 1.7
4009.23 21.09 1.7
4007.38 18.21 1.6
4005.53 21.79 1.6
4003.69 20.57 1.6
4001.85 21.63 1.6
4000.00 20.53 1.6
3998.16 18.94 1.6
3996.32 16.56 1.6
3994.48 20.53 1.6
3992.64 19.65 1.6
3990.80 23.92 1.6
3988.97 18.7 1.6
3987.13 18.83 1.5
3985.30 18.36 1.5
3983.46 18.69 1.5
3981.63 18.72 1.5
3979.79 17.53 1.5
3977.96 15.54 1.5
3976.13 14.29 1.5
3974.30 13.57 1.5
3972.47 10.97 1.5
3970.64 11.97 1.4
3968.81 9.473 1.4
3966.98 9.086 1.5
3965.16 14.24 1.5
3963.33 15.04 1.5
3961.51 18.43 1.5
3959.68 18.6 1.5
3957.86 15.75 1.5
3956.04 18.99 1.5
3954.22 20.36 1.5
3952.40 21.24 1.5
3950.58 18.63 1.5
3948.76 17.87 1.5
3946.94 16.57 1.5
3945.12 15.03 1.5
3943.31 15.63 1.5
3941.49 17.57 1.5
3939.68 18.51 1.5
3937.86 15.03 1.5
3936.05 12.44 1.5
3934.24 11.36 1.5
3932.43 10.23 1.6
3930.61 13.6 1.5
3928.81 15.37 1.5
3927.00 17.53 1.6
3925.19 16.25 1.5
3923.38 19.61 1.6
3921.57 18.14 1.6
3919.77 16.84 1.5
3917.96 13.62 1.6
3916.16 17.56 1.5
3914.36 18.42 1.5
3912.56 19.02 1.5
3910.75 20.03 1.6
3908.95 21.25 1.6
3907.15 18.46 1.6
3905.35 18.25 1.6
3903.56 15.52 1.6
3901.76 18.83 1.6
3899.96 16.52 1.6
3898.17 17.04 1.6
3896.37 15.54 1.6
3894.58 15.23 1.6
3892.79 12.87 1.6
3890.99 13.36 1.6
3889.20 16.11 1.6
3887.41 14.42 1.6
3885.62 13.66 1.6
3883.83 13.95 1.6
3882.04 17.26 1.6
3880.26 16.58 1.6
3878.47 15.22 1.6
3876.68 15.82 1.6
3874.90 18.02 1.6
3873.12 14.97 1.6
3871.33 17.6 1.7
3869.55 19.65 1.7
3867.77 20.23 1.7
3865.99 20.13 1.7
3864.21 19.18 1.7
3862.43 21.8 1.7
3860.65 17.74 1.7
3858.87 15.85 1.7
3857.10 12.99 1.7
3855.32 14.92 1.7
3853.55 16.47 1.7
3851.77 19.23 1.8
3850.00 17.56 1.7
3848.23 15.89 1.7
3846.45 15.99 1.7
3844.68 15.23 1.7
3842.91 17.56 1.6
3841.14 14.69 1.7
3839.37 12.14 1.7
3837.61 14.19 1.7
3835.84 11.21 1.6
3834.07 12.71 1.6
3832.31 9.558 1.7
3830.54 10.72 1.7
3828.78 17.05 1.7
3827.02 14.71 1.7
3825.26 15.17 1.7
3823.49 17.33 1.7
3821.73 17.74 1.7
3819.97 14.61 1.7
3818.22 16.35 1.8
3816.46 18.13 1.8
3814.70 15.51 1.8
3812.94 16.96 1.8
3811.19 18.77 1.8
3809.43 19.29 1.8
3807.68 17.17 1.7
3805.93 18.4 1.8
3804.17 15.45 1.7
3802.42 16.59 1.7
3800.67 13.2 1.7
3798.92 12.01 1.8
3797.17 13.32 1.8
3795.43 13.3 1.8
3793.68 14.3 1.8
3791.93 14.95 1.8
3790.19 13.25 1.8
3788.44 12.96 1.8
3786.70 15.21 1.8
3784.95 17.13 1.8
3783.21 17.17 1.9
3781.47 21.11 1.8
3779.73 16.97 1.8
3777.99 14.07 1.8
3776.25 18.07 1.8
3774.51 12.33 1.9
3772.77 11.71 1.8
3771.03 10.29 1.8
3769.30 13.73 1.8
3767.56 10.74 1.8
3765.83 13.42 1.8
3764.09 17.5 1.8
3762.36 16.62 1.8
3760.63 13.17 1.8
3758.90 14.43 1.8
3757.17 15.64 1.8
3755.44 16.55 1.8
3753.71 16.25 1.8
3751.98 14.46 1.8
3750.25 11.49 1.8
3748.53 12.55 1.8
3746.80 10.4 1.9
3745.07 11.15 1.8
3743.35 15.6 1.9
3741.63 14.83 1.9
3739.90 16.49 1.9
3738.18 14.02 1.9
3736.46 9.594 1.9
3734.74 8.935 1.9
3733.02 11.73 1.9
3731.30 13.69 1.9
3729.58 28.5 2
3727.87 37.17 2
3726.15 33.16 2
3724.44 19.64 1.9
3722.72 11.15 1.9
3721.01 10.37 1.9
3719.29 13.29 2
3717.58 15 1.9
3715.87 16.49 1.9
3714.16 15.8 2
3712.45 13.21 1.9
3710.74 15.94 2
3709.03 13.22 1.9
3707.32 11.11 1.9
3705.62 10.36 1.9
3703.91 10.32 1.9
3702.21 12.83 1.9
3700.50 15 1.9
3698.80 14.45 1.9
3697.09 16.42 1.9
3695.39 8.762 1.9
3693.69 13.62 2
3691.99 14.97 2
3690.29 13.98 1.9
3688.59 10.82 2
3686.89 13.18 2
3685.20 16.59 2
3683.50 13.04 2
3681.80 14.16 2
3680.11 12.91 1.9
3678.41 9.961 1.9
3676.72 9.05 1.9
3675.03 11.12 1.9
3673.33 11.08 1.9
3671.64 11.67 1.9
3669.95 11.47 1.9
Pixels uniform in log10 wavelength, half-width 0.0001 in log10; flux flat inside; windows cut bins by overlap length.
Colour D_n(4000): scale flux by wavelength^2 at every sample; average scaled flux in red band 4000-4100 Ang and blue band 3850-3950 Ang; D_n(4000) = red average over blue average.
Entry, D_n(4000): 1.33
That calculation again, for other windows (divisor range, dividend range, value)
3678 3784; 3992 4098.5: 1.63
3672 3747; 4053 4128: 1.61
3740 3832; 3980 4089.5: 1.55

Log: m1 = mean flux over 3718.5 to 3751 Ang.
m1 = 16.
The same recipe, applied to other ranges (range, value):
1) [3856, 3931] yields 16.9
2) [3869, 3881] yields 16.8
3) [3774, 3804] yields 15.1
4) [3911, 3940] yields 15.9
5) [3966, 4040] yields 19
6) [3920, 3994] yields 16.3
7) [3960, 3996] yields 16.2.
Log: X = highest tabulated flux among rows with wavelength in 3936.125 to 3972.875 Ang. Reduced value 21.24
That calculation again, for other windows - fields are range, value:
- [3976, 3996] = 23.92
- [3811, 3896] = 21.8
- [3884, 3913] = 21.25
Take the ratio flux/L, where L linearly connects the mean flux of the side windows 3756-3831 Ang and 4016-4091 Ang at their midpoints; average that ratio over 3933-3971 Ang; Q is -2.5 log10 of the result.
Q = 0.18 mag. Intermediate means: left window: 15.3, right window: 20.7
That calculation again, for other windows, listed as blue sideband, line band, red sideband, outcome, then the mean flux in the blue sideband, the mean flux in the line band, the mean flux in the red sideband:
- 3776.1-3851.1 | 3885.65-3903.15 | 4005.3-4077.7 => 0.12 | 15.4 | 15.4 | 20.7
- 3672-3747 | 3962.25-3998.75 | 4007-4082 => 0.20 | 14.4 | 16.2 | 20.7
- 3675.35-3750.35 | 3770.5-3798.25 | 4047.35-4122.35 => 0.04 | 14.4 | 14.8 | 19.3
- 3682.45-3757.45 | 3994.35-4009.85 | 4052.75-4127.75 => -0.10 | 14.8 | 19.9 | 19.1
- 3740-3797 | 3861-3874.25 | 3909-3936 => -0.21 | 14.4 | 19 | 16.3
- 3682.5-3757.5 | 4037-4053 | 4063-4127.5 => -0.14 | 14.8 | 21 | 19.1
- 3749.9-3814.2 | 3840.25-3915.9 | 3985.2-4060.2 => 0.03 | 15.1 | 16.9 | 20.6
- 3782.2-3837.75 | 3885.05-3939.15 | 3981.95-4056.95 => 0.11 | 15.2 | 16.1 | 20.6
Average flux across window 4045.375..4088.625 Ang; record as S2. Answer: 20.4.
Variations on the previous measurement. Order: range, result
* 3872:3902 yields 15.6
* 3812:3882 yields 16.1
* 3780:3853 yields 15.5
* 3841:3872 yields 17.4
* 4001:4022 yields 21.1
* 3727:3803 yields 14.9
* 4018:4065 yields 20.8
